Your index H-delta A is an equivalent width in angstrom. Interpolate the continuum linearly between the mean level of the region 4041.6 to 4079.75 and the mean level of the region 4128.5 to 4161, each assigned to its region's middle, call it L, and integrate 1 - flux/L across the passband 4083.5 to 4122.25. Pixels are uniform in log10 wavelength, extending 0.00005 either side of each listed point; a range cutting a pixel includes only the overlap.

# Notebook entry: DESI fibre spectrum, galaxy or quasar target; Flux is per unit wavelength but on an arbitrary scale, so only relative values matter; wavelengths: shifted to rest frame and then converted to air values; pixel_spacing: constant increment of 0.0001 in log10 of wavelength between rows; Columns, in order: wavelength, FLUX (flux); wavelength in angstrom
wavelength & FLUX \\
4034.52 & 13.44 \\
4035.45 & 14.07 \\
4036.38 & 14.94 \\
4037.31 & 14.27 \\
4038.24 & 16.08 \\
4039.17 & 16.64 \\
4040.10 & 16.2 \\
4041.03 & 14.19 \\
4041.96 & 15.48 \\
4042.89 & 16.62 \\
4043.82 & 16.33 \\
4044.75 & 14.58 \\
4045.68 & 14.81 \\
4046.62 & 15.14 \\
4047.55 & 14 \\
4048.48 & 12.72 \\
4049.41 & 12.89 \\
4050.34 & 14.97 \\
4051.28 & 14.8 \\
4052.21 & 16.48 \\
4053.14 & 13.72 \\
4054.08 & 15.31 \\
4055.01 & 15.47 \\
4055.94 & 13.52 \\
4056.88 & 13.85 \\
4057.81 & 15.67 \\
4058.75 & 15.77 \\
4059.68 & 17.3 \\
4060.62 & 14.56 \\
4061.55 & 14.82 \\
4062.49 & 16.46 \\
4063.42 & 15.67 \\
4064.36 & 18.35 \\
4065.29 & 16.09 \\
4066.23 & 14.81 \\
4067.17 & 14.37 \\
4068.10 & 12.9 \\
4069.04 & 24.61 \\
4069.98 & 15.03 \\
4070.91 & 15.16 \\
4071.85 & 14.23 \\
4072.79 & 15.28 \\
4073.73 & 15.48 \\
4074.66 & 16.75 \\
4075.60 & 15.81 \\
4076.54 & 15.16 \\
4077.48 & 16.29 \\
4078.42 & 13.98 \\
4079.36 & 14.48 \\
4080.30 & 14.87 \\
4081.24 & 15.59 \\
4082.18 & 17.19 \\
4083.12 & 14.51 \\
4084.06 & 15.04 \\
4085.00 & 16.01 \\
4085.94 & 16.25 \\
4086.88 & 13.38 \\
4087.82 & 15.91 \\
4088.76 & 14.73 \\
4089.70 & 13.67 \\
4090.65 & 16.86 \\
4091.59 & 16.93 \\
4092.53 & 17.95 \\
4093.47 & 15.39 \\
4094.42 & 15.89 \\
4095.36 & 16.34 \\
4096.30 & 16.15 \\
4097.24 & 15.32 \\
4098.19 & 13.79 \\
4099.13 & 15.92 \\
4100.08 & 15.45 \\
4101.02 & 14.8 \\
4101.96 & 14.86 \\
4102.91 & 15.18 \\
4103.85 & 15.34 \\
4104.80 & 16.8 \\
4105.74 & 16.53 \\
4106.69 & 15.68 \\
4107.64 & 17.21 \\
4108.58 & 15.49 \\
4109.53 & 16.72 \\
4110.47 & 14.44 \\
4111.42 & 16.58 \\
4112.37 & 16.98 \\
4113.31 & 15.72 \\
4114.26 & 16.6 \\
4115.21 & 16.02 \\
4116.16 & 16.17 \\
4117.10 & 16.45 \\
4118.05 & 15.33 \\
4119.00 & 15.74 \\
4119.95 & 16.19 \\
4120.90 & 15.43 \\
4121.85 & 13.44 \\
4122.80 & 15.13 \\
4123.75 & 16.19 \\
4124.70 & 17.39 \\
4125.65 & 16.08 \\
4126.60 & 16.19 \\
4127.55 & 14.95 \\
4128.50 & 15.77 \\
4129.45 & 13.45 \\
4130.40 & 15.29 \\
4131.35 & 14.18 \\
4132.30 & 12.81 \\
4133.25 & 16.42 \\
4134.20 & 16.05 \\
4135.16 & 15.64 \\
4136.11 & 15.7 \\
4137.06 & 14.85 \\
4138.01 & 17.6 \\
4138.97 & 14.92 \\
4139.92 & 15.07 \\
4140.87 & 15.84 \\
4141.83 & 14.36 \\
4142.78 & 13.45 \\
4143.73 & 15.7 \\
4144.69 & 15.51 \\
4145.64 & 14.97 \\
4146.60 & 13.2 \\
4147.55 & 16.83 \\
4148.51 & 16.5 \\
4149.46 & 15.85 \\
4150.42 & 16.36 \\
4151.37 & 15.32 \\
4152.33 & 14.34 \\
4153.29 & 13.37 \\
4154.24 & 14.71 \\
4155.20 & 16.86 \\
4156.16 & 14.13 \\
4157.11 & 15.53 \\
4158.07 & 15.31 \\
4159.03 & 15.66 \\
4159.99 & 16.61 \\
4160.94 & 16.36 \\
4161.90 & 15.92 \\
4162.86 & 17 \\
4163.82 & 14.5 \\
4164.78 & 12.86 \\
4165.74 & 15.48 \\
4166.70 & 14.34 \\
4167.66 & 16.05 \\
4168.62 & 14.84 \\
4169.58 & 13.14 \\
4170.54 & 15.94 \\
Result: -1.06 angstrom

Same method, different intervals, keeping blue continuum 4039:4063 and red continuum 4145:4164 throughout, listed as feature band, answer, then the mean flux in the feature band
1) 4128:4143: 0.28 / 15.1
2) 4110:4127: -0.61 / 15.9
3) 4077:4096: -0.44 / 15.6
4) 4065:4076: -0.53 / 15.9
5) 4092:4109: -0.58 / 15.8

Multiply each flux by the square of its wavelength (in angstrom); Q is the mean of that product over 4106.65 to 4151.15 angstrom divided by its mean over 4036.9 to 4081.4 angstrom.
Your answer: 1.0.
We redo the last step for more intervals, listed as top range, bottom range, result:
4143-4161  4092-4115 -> 0.99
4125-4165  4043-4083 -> 1.04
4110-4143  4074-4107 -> 1.01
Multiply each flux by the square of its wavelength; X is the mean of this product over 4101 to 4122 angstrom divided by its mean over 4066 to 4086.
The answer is 1.03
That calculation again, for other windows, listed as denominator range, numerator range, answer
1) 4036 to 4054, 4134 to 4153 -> 1.08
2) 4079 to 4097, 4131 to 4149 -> 1.00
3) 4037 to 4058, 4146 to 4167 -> 1.08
